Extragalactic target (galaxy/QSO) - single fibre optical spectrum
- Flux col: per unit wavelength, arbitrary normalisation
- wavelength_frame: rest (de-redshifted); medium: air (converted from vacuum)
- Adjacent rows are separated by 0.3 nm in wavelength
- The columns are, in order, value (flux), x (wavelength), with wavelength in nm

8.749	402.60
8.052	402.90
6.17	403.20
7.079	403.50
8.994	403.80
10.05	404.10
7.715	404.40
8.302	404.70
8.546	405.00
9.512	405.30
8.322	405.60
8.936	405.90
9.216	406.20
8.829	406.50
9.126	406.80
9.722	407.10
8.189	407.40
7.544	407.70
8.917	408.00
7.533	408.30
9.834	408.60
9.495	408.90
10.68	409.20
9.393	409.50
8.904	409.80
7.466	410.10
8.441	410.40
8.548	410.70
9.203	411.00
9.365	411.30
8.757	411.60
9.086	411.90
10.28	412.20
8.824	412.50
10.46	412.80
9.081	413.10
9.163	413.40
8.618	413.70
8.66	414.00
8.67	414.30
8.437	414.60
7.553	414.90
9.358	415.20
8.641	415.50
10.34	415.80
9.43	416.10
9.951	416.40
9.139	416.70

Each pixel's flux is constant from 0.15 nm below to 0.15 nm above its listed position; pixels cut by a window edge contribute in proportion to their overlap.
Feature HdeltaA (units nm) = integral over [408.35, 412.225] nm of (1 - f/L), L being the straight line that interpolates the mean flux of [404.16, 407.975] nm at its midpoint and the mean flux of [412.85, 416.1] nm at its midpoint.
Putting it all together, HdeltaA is -0.13 nm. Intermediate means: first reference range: 8.7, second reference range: 8.93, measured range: 9.11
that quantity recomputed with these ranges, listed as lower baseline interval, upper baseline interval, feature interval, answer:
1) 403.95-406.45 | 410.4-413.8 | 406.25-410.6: 0.062 nm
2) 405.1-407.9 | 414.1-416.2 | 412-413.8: -0.109 nm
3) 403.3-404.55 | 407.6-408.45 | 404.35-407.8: -0.219 nm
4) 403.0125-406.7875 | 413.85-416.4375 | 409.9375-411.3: 0.036 nm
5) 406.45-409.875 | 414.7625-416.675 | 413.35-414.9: 0.103 nm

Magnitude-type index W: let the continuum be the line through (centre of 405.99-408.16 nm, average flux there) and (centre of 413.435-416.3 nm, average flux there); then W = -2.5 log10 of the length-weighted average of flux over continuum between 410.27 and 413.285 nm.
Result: -0.043 mag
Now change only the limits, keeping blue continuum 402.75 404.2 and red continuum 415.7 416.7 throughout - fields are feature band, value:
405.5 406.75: -0.06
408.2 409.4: -0.09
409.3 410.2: 0.01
